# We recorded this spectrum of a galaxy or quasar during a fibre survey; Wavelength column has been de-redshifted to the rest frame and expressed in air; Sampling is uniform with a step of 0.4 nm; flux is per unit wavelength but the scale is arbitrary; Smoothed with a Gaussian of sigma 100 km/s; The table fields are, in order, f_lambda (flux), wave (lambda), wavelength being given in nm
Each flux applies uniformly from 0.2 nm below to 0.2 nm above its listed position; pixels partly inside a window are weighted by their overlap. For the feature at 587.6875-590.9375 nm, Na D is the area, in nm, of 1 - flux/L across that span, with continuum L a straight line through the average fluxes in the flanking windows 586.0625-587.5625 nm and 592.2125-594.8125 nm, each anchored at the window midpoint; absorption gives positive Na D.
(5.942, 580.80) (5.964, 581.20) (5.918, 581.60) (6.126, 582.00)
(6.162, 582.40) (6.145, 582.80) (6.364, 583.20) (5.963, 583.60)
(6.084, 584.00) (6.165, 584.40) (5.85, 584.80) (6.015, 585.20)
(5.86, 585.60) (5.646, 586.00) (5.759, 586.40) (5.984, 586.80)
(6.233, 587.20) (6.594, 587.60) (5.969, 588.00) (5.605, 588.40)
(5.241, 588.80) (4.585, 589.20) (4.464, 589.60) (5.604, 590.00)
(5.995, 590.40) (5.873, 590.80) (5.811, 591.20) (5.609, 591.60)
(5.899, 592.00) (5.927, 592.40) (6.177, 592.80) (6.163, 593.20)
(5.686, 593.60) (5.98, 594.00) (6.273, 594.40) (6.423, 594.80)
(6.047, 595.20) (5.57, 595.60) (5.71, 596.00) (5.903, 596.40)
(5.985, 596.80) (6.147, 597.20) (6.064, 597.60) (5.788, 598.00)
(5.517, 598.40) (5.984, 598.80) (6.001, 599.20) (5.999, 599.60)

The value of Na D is 0.32 nm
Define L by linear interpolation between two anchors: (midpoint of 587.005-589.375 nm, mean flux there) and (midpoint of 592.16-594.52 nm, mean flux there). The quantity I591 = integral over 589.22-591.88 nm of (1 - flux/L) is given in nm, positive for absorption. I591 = 0.16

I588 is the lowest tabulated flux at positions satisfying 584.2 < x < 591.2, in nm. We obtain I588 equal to 4.464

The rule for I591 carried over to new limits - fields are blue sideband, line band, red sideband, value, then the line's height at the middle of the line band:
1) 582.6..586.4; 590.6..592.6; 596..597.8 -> 0.06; 5.99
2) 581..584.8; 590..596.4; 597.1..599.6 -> 0.04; 5.97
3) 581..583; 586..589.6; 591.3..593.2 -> 0.19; 5.99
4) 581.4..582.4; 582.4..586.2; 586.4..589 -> -0.01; 6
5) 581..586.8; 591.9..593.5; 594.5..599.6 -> -0.02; 5.96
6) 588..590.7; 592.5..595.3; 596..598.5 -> -0.22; 5.66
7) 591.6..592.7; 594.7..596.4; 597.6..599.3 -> -0.01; 5.86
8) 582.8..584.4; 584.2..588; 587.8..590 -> -0.21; 5.7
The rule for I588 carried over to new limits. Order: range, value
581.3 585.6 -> 5.85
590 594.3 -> 5.604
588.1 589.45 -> 4.585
